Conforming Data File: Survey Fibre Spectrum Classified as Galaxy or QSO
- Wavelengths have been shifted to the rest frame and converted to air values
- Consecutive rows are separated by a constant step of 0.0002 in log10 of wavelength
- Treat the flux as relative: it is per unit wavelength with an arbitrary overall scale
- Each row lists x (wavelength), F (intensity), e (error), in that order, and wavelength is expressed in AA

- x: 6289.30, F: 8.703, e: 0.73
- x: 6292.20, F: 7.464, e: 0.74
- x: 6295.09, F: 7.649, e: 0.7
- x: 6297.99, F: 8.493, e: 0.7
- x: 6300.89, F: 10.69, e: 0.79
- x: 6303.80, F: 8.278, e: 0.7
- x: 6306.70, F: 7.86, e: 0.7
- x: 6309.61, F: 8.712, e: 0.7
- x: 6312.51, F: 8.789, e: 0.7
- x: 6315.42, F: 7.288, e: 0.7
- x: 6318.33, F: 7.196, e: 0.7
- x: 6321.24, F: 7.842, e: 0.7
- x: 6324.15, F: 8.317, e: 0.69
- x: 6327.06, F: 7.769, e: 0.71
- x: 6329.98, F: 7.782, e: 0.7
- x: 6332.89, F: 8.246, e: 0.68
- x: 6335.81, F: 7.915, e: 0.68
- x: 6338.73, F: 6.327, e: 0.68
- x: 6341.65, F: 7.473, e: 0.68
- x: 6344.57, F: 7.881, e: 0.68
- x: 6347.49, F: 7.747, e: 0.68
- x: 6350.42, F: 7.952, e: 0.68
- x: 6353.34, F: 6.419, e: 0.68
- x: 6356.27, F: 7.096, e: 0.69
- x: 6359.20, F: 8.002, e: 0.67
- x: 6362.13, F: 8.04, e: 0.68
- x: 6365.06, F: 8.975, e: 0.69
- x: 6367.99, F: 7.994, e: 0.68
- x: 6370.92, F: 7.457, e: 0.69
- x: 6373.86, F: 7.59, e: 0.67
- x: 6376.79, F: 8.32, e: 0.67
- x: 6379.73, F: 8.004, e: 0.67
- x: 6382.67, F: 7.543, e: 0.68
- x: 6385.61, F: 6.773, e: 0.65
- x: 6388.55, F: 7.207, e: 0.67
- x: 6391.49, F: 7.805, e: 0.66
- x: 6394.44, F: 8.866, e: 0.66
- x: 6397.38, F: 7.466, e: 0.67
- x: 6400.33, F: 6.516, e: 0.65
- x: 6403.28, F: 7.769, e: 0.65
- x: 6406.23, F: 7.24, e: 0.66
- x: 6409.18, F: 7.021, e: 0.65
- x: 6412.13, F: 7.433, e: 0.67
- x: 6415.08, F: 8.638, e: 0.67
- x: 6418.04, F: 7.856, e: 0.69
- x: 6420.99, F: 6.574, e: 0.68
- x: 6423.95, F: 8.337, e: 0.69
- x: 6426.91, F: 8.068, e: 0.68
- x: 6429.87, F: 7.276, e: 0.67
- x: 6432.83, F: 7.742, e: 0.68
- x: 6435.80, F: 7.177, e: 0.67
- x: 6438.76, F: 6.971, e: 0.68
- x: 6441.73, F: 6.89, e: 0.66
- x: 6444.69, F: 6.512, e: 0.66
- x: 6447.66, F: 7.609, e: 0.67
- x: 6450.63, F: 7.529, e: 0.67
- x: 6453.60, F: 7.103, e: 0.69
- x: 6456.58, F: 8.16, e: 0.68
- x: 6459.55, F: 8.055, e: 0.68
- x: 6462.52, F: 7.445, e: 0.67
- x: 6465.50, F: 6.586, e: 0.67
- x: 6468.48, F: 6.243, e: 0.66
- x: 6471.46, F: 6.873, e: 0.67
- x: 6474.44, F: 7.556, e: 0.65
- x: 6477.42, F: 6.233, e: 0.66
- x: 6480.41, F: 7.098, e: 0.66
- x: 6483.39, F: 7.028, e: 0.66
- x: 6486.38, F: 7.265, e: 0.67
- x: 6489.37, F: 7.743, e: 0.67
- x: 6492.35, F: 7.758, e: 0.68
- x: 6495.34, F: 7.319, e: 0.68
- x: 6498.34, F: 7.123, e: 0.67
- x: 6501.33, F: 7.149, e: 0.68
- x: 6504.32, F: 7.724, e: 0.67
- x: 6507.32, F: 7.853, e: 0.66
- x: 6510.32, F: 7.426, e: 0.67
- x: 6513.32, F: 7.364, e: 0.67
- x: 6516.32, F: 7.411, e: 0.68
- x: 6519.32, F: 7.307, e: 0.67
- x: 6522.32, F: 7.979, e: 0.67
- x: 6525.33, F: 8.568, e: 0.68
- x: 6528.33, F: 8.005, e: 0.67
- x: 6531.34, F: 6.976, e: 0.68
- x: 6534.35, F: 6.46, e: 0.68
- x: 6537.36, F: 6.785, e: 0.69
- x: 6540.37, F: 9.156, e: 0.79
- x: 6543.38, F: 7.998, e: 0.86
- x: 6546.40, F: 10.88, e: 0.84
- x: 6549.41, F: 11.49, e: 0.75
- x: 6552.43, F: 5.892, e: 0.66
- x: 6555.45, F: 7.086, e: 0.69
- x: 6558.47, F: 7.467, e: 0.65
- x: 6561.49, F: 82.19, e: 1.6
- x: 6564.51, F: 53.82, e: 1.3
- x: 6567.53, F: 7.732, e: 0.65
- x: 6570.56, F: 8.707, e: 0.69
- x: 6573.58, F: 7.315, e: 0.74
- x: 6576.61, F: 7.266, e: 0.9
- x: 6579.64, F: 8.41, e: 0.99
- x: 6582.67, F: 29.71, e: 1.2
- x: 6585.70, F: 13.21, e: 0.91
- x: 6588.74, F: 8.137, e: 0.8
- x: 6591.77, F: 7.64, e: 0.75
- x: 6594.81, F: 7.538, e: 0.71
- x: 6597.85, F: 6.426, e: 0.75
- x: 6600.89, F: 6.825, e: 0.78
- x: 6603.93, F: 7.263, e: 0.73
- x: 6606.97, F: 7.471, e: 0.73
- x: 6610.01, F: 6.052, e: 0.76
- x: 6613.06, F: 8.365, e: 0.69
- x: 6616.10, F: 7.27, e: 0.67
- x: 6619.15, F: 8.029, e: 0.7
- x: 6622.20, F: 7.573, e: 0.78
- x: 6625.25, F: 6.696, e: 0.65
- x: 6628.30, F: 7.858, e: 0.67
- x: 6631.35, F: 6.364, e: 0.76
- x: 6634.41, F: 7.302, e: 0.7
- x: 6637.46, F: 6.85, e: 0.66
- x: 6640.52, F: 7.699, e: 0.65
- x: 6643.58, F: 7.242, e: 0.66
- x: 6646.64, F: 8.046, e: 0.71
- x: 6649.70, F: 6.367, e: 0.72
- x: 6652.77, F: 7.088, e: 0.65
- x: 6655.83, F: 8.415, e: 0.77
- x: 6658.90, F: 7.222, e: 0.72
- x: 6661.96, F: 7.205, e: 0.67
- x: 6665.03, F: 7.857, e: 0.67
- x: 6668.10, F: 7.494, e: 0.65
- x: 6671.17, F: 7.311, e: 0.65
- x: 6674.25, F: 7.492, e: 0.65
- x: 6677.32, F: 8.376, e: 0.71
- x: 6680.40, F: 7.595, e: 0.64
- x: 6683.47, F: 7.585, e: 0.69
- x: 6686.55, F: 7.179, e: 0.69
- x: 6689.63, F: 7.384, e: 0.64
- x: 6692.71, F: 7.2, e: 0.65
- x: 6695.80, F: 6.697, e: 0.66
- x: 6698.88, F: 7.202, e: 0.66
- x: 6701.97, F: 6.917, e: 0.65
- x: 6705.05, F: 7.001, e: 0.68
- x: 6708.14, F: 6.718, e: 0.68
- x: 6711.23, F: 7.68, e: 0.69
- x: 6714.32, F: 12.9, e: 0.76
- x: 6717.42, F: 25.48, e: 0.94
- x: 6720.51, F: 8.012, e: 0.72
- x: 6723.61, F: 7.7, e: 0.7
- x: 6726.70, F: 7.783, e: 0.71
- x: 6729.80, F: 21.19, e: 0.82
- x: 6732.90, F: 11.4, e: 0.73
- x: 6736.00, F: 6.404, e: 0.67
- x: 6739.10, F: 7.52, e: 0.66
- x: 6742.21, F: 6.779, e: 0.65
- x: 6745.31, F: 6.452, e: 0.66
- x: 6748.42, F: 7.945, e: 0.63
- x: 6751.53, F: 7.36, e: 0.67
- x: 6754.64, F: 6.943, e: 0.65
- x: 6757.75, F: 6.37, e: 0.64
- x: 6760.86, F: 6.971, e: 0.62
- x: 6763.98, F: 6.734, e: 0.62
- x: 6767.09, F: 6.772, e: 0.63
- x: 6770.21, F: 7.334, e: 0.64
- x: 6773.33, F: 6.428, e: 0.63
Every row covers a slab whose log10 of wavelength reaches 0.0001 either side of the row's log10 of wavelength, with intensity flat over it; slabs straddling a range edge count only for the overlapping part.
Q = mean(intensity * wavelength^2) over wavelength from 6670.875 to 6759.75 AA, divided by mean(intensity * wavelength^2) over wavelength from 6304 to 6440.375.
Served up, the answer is 1.26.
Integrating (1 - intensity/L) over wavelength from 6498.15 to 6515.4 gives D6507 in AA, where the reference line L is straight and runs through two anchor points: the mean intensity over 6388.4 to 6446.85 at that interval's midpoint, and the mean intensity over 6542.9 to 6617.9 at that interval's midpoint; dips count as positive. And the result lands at 5.4 AA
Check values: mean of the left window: 7.48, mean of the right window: 13.7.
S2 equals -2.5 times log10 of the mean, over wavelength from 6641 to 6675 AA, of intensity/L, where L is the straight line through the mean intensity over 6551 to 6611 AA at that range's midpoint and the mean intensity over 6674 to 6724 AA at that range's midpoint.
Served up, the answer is 0.42 mag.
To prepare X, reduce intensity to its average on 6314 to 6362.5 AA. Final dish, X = 7.6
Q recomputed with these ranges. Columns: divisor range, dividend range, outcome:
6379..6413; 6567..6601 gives 1.43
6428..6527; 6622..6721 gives 1.17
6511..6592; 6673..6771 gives 0.67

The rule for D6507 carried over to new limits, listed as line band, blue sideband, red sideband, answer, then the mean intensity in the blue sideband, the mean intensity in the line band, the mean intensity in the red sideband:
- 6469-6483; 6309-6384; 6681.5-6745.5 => 2.4 AA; 7.79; 6.9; 9.25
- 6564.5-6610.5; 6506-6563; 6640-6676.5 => -3.5 AA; 11.8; 10.9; 7.46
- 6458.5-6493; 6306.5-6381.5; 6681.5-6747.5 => 4.8 AA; 7.81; 7.13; 9.18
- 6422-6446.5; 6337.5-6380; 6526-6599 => 6.5 AA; 7.68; 7.36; 14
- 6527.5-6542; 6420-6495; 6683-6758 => 0.6 AA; 7.28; 7.46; 8.93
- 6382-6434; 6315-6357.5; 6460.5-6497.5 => -1.6 AA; 7.56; 7.56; 7.11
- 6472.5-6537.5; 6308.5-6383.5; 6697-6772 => 6.8 AA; 7.79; 7.38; 8.88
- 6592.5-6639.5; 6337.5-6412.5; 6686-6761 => 7.1 AA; 7.58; 7.21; 8.9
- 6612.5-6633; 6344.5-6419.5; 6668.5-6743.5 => 3.0 AA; 7.67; 7.41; 9.05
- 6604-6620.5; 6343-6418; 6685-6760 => 2.1 AA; 7.67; 7.42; 8.91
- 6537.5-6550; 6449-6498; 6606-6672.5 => -3.7 AA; 7.25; 9.43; 7.35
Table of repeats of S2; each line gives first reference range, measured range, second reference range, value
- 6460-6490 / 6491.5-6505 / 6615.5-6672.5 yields -0.05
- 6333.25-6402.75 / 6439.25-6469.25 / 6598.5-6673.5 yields 0.04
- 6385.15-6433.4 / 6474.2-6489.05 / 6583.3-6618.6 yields 0.12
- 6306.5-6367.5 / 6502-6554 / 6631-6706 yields -0.06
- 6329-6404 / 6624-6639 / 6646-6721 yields 0.17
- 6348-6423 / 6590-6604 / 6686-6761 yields 0.18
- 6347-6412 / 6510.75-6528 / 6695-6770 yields 0.05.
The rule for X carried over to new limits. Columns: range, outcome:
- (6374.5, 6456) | 7.5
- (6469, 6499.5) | 7.17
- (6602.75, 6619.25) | 7.36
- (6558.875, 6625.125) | 14.3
